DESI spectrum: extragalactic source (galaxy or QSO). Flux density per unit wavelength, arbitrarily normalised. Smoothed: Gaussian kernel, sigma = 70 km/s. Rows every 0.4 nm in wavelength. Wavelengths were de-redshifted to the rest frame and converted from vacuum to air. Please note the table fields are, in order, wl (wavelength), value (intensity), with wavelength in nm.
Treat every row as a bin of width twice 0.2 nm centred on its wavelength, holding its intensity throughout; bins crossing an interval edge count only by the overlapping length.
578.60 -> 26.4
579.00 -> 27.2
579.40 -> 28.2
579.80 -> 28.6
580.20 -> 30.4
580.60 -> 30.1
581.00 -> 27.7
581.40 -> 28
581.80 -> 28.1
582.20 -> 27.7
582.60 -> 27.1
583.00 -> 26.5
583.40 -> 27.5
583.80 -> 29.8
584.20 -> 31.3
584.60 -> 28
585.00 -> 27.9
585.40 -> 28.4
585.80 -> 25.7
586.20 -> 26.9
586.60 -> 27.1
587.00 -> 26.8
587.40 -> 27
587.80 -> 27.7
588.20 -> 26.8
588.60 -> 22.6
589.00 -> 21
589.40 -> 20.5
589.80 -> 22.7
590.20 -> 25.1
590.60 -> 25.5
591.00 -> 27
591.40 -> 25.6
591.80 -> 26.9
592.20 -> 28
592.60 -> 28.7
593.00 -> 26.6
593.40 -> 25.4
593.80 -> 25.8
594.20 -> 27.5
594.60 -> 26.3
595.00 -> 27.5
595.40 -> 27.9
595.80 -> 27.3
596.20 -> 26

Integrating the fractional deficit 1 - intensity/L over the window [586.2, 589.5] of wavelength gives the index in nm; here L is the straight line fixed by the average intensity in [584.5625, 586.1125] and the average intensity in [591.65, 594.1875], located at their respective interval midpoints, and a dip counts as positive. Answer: 0.25 nm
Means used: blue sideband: 27.4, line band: 25.2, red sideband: 26.9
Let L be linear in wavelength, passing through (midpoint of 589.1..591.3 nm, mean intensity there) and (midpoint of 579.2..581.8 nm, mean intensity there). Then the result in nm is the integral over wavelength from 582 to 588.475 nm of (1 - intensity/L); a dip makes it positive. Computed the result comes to -0.27 nm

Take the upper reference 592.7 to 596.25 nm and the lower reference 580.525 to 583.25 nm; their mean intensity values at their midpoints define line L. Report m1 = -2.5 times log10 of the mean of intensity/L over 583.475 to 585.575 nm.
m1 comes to -0.05 mag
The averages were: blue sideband 27.8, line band 29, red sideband 26.8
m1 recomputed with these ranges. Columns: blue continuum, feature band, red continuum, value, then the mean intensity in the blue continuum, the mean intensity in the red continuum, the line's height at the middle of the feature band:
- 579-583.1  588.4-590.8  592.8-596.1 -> 0.19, 28.2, 26.8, 27.3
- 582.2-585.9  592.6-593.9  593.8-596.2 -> 0.03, 28.1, 27.1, 27.2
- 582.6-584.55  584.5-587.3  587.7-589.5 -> -0.04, 28.5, 23.7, 26.3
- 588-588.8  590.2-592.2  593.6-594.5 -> -0.03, 24.7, 26.6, 25.6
